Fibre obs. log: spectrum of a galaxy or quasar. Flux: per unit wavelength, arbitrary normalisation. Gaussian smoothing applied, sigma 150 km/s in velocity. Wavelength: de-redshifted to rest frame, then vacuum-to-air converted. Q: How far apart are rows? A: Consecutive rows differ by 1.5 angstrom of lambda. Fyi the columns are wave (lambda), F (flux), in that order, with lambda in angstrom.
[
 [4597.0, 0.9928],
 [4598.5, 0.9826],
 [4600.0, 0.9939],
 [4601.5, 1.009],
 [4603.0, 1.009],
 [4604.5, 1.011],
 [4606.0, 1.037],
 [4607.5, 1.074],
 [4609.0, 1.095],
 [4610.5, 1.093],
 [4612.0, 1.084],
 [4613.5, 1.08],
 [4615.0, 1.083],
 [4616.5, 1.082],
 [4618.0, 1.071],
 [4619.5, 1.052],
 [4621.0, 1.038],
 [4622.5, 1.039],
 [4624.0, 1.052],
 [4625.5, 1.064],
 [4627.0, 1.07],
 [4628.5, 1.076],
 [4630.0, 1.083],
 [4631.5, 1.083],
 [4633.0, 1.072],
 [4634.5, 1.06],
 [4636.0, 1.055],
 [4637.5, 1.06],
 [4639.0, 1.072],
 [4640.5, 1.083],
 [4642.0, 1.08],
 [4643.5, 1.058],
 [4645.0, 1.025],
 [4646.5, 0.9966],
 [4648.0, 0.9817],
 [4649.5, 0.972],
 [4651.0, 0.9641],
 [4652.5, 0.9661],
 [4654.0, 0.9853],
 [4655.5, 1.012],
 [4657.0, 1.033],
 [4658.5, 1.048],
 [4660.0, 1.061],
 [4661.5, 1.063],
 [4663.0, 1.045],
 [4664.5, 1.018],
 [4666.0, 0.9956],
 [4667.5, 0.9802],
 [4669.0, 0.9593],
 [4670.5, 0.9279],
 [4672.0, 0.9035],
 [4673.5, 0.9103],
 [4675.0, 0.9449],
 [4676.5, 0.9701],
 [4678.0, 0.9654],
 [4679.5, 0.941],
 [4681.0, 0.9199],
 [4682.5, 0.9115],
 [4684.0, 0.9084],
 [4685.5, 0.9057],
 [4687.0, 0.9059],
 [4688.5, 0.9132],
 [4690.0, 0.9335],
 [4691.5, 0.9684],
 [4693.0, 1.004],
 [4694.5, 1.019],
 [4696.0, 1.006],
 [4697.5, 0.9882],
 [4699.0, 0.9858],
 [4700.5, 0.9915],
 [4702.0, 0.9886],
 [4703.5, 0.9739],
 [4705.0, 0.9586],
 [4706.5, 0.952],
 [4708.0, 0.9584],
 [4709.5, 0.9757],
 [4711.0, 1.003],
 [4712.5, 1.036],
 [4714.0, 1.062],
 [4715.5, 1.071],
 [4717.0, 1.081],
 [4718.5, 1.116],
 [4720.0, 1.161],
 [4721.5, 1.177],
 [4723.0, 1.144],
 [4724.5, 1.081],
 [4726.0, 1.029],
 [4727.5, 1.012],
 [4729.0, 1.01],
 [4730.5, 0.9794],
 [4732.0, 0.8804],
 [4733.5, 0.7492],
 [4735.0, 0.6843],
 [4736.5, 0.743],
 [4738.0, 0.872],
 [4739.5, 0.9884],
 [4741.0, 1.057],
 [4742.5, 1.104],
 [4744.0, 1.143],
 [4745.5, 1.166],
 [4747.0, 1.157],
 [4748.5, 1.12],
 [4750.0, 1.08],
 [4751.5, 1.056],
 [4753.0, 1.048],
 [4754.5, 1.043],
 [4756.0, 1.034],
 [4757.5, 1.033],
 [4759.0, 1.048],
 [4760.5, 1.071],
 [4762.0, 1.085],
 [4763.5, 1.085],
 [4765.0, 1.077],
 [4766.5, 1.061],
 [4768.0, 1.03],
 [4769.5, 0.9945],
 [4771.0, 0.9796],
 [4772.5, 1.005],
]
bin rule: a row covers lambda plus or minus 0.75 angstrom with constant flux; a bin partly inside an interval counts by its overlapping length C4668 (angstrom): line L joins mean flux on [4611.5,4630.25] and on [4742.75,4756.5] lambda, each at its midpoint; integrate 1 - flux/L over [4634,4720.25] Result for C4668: 6.6 angstrom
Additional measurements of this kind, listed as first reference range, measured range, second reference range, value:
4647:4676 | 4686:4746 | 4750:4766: 1.89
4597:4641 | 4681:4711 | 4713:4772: 2.35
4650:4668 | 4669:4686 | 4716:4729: 1.76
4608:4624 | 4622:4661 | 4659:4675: -0.47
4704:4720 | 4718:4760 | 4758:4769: 0.83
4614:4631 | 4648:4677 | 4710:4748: 1.69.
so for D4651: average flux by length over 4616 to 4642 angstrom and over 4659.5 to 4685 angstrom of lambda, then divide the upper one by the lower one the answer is 0.91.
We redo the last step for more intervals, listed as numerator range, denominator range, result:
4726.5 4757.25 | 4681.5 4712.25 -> 1.04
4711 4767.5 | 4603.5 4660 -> 0.99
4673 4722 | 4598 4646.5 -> 0.93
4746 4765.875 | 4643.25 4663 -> 1.06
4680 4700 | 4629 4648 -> 0.90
